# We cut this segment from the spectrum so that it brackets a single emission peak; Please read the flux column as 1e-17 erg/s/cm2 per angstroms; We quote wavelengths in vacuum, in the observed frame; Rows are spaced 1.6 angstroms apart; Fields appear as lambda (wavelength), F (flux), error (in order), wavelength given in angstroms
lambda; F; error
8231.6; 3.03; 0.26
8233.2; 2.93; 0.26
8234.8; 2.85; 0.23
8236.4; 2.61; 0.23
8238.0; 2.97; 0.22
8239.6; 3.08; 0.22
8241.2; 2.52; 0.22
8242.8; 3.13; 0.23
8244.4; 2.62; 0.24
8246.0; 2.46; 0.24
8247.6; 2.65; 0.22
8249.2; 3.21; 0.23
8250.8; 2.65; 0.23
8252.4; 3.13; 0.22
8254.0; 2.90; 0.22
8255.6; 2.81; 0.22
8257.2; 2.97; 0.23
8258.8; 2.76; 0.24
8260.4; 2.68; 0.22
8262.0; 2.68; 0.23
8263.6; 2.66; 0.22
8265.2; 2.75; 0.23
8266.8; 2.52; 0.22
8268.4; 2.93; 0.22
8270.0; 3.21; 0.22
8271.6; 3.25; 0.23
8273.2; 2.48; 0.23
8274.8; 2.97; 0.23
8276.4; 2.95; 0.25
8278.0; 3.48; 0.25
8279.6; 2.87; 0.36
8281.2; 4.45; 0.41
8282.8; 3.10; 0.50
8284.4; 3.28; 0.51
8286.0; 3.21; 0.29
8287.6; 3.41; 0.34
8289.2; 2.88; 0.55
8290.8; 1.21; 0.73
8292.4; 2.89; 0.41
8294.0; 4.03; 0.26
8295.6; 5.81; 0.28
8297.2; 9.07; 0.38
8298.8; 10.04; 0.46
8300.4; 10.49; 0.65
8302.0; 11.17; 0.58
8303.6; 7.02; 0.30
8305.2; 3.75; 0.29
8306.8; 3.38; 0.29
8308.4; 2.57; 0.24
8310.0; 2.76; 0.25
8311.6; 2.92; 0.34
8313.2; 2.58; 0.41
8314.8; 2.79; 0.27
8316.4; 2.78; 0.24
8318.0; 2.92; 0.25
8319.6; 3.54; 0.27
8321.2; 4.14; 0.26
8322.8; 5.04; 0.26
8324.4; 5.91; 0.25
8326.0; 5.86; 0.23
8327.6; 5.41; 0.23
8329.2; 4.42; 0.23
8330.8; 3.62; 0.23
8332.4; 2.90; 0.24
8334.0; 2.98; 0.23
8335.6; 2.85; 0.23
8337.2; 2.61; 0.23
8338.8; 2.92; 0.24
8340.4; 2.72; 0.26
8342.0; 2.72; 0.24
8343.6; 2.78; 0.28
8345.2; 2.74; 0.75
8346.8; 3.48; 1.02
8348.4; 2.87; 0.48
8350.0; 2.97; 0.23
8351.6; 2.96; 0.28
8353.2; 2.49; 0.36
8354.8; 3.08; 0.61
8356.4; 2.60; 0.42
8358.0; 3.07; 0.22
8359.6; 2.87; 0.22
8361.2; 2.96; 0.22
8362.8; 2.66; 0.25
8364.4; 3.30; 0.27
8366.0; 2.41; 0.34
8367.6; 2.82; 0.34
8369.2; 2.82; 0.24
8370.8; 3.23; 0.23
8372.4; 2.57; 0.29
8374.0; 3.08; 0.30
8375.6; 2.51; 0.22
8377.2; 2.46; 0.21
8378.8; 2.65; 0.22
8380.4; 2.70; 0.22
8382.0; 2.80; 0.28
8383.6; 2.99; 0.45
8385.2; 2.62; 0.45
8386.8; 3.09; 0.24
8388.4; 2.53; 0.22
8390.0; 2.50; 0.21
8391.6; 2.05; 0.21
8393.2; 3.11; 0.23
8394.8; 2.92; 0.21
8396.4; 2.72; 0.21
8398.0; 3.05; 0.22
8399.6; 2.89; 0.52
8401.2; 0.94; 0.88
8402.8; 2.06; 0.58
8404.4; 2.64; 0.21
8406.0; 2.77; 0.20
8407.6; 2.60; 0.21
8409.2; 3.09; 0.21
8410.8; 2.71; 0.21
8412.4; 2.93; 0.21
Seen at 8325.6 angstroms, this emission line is [N II]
